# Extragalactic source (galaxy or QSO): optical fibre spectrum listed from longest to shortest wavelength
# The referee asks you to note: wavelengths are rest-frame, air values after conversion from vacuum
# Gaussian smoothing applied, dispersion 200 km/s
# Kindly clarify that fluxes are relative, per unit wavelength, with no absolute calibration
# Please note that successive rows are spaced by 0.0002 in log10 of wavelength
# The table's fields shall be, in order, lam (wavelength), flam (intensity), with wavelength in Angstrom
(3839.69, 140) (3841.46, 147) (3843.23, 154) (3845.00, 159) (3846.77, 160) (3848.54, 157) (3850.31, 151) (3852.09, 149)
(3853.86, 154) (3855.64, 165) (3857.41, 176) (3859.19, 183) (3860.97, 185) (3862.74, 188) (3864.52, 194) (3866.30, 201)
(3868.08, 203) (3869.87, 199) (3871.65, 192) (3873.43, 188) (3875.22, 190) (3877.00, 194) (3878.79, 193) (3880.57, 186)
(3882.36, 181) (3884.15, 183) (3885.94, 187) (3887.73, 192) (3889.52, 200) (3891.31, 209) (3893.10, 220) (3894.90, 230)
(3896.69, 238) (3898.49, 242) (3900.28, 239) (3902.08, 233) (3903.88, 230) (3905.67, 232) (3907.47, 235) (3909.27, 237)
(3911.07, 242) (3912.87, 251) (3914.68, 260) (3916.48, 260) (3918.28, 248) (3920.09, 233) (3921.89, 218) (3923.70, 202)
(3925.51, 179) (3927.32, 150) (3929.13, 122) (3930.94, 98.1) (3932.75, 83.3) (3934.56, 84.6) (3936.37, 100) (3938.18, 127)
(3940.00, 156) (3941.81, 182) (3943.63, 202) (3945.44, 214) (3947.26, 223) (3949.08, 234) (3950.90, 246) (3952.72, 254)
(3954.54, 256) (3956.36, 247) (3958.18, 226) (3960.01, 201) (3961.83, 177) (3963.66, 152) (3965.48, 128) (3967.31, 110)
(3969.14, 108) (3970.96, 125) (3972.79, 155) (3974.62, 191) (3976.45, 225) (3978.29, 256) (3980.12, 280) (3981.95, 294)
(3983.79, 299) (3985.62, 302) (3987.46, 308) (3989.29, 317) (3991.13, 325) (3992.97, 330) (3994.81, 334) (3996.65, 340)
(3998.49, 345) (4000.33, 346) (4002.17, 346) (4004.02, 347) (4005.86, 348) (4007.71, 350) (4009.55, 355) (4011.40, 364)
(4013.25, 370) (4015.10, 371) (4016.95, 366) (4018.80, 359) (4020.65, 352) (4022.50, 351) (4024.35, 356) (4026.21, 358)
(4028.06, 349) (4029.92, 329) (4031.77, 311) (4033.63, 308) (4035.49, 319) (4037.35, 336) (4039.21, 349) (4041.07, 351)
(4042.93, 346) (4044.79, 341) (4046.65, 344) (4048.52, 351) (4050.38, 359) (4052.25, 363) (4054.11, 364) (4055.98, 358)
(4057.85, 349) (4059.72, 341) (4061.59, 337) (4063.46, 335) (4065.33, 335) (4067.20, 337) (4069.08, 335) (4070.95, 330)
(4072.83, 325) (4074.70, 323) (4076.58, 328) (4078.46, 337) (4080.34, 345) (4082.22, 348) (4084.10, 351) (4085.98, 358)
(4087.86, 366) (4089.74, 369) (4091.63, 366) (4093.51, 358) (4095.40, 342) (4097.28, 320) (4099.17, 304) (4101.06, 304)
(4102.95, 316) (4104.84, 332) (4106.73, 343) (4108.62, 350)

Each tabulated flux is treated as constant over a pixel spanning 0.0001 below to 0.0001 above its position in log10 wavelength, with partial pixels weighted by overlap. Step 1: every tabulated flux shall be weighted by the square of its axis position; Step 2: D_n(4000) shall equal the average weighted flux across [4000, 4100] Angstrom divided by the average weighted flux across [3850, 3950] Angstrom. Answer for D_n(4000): 1.9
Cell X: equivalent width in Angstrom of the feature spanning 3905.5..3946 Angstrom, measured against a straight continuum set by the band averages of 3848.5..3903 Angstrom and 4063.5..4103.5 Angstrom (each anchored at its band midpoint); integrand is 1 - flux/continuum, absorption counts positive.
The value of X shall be 7.2 Angstrom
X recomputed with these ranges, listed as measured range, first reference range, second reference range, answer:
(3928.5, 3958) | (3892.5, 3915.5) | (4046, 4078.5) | 9.6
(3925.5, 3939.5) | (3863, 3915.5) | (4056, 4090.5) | 7.4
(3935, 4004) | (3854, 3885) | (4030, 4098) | 9.0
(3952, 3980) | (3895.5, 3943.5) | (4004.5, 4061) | 7.4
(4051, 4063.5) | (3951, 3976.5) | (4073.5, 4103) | -2.1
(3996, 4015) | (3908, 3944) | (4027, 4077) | -4.8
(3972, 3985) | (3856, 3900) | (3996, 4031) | 2.8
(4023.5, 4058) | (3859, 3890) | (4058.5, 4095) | -3.0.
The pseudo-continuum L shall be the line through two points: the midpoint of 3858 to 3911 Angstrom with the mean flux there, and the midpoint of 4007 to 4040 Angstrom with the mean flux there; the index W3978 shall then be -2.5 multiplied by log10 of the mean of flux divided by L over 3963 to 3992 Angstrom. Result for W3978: 0.33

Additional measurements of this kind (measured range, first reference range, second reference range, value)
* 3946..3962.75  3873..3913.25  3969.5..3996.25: 0.092 mag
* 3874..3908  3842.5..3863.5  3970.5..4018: -0.034 mag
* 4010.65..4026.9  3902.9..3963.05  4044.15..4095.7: -0.231 mag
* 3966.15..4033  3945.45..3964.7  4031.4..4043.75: -0.076 mag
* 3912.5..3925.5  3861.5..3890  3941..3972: -0.213 mag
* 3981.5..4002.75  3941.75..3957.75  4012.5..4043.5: -0.108 mag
